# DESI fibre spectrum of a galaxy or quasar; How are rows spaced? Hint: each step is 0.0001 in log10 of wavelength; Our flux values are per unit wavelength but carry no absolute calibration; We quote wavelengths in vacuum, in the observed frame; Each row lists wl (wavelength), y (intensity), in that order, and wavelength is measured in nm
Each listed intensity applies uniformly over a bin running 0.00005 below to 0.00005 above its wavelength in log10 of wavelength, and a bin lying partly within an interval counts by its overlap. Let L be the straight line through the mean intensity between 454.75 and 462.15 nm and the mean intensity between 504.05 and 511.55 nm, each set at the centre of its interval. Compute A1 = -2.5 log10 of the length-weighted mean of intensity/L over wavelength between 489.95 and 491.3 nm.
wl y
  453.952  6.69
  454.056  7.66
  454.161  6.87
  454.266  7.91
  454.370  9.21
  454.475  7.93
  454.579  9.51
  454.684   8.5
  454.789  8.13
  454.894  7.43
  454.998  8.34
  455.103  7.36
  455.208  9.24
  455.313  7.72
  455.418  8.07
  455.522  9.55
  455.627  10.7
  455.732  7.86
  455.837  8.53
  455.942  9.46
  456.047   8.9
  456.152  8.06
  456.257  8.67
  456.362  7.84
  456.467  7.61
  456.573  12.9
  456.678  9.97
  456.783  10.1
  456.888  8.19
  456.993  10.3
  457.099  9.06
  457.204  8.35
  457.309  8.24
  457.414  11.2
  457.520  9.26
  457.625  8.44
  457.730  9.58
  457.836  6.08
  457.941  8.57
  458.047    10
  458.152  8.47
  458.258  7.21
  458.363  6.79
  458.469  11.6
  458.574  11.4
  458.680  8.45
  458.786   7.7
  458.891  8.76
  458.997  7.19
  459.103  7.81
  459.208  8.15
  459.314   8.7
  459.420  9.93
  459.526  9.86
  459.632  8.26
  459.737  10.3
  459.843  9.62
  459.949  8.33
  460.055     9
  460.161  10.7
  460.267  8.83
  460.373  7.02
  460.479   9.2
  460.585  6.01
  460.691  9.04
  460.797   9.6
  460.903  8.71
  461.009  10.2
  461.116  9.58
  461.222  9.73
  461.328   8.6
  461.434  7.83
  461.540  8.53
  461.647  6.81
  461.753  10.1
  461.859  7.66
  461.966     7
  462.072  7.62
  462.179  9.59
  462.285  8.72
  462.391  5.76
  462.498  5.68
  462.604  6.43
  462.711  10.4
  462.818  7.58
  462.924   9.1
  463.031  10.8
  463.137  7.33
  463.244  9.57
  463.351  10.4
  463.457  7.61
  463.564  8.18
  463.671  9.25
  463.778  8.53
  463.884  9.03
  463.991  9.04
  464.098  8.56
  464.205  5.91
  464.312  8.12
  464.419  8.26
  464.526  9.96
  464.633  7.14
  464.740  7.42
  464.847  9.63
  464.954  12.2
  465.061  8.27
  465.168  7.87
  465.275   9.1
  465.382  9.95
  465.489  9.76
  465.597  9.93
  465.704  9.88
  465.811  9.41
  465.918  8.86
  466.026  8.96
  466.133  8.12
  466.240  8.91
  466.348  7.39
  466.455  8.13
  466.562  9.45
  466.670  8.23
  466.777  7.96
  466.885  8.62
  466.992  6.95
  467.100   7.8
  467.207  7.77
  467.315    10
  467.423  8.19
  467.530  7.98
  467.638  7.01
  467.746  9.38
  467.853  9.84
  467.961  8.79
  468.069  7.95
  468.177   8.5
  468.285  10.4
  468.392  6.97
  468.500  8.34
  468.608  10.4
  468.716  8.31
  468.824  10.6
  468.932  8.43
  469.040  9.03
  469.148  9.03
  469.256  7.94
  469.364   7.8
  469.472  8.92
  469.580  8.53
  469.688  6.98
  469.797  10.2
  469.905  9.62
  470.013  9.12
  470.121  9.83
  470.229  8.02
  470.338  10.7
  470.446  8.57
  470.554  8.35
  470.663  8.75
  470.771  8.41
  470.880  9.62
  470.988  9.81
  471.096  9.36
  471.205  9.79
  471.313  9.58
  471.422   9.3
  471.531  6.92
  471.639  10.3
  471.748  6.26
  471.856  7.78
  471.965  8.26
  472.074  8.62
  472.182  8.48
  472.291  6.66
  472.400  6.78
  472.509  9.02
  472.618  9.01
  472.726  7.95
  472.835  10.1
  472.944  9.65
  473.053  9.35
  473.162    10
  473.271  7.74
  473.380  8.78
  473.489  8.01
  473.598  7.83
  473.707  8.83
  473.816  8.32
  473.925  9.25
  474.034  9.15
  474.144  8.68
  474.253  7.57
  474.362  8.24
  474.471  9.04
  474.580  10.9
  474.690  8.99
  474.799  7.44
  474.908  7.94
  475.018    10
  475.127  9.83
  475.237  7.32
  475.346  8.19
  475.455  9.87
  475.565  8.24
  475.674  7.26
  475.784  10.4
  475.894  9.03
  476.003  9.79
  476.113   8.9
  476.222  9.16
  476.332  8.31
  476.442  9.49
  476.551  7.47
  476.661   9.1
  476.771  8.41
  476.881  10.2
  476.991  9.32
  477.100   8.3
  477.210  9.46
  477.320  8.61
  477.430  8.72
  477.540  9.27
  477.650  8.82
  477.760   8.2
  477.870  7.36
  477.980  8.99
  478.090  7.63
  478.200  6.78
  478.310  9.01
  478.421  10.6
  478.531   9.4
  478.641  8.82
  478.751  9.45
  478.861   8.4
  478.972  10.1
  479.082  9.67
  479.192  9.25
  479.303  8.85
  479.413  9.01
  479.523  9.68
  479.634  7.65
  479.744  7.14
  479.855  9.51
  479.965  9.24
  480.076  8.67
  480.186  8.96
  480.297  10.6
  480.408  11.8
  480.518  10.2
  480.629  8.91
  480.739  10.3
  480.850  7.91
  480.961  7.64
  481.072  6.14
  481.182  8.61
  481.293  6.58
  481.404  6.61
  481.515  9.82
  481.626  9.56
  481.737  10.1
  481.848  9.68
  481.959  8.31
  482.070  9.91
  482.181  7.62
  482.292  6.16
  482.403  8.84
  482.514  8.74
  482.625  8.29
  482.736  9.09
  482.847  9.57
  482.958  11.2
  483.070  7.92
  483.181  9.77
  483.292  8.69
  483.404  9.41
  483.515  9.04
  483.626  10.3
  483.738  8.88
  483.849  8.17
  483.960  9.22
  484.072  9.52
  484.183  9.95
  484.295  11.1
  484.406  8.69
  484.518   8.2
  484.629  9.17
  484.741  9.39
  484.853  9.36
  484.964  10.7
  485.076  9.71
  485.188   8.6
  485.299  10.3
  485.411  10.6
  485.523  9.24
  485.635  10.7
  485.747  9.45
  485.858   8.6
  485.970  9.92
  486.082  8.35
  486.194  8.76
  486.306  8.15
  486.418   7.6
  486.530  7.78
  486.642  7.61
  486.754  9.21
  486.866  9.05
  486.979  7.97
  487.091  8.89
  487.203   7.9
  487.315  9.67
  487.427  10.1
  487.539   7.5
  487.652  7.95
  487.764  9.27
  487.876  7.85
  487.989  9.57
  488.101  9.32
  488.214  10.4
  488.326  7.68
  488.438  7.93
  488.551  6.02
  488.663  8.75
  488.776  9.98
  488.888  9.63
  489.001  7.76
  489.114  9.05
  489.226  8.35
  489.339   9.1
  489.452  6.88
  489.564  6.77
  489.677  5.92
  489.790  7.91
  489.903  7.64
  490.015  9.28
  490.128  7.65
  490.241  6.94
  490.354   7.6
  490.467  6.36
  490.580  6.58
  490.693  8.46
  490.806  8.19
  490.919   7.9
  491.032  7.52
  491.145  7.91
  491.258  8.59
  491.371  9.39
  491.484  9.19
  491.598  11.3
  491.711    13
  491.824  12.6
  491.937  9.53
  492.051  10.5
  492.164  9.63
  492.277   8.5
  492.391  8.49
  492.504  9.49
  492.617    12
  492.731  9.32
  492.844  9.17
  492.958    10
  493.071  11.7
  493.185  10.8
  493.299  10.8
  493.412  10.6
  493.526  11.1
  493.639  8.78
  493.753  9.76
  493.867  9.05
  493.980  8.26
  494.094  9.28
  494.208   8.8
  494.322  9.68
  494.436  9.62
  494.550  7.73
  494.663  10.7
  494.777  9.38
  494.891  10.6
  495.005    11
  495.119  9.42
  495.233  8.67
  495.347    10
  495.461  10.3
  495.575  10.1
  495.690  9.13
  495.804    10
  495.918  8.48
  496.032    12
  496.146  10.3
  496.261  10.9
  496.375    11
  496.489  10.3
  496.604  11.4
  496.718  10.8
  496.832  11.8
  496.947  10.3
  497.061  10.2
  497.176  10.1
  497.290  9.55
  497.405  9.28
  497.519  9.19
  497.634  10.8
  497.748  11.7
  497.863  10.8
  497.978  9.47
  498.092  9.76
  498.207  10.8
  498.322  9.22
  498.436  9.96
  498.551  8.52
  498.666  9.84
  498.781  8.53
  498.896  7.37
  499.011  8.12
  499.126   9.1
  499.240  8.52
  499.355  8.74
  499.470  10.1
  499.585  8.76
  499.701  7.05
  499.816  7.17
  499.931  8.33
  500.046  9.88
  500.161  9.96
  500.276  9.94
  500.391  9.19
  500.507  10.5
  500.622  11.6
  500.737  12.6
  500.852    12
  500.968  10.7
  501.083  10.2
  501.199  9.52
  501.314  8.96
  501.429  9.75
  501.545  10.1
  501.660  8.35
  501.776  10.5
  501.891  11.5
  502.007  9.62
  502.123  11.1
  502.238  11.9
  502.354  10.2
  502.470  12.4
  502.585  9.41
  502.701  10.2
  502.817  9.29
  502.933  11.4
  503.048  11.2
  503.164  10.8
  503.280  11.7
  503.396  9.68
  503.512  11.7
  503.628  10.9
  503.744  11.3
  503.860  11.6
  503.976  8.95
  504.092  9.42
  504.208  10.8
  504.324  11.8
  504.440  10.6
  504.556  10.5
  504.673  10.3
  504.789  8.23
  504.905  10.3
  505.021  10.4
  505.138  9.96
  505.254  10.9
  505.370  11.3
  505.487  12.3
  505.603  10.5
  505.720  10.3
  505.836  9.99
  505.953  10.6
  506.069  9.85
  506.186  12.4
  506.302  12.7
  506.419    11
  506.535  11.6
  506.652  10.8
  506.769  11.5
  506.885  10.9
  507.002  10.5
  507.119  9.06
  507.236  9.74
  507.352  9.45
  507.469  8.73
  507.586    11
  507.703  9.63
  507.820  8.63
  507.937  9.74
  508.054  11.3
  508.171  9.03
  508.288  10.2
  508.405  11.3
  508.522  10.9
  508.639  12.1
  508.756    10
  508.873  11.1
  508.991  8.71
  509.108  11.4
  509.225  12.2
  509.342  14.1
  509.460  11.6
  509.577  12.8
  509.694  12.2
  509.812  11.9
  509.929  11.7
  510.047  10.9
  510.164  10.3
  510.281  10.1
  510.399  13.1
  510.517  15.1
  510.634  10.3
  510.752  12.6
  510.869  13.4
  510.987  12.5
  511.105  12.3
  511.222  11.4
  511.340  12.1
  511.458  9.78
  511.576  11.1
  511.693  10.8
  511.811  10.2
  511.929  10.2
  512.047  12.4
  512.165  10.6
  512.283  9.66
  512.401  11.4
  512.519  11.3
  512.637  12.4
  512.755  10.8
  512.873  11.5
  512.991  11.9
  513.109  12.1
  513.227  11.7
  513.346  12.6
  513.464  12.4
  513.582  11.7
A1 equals 0.30 mag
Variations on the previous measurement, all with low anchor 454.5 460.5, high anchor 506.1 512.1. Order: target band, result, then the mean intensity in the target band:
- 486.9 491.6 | 0.234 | 8.27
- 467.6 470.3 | 0.065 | 8.82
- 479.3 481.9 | 0.115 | 8.88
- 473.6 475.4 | 0.107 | 8.7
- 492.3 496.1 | 0.071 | 9.81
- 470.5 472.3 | 0.098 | 8.65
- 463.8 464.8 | 0.122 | 8.18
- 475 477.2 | 0.088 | 8.92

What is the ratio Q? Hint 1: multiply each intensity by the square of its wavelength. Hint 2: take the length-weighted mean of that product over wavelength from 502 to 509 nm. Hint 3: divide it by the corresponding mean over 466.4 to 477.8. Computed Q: 1.4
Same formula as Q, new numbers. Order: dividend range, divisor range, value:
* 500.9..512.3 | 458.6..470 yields 1.49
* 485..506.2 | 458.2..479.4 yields 1.23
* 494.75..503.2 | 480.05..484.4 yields 1.19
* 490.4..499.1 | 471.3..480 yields 1.20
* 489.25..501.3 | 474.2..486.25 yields 1.13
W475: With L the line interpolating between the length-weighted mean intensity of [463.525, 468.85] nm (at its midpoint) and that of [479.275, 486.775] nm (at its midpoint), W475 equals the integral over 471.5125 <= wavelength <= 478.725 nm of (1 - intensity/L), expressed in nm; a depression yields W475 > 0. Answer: 0.15 nm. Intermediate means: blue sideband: 8.7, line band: 8.68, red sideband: 9.02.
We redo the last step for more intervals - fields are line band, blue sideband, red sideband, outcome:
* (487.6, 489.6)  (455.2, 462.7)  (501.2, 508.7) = 0.283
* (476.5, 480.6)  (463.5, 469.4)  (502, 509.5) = 0.132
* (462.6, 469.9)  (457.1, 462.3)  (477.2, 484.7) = 0.071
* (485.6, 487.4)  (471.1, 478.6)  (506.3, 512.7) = 0.149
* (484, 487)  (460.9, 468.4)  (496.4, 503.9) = 0.087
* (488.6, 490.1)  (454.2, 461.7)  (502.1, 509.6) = 0.273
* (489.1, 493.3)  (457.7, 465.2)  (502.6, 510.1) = 0.460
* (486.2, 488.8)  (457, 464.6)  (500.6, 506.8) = 0.366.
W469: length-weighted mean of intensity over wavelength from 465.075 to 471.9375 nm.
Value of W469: 8.77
